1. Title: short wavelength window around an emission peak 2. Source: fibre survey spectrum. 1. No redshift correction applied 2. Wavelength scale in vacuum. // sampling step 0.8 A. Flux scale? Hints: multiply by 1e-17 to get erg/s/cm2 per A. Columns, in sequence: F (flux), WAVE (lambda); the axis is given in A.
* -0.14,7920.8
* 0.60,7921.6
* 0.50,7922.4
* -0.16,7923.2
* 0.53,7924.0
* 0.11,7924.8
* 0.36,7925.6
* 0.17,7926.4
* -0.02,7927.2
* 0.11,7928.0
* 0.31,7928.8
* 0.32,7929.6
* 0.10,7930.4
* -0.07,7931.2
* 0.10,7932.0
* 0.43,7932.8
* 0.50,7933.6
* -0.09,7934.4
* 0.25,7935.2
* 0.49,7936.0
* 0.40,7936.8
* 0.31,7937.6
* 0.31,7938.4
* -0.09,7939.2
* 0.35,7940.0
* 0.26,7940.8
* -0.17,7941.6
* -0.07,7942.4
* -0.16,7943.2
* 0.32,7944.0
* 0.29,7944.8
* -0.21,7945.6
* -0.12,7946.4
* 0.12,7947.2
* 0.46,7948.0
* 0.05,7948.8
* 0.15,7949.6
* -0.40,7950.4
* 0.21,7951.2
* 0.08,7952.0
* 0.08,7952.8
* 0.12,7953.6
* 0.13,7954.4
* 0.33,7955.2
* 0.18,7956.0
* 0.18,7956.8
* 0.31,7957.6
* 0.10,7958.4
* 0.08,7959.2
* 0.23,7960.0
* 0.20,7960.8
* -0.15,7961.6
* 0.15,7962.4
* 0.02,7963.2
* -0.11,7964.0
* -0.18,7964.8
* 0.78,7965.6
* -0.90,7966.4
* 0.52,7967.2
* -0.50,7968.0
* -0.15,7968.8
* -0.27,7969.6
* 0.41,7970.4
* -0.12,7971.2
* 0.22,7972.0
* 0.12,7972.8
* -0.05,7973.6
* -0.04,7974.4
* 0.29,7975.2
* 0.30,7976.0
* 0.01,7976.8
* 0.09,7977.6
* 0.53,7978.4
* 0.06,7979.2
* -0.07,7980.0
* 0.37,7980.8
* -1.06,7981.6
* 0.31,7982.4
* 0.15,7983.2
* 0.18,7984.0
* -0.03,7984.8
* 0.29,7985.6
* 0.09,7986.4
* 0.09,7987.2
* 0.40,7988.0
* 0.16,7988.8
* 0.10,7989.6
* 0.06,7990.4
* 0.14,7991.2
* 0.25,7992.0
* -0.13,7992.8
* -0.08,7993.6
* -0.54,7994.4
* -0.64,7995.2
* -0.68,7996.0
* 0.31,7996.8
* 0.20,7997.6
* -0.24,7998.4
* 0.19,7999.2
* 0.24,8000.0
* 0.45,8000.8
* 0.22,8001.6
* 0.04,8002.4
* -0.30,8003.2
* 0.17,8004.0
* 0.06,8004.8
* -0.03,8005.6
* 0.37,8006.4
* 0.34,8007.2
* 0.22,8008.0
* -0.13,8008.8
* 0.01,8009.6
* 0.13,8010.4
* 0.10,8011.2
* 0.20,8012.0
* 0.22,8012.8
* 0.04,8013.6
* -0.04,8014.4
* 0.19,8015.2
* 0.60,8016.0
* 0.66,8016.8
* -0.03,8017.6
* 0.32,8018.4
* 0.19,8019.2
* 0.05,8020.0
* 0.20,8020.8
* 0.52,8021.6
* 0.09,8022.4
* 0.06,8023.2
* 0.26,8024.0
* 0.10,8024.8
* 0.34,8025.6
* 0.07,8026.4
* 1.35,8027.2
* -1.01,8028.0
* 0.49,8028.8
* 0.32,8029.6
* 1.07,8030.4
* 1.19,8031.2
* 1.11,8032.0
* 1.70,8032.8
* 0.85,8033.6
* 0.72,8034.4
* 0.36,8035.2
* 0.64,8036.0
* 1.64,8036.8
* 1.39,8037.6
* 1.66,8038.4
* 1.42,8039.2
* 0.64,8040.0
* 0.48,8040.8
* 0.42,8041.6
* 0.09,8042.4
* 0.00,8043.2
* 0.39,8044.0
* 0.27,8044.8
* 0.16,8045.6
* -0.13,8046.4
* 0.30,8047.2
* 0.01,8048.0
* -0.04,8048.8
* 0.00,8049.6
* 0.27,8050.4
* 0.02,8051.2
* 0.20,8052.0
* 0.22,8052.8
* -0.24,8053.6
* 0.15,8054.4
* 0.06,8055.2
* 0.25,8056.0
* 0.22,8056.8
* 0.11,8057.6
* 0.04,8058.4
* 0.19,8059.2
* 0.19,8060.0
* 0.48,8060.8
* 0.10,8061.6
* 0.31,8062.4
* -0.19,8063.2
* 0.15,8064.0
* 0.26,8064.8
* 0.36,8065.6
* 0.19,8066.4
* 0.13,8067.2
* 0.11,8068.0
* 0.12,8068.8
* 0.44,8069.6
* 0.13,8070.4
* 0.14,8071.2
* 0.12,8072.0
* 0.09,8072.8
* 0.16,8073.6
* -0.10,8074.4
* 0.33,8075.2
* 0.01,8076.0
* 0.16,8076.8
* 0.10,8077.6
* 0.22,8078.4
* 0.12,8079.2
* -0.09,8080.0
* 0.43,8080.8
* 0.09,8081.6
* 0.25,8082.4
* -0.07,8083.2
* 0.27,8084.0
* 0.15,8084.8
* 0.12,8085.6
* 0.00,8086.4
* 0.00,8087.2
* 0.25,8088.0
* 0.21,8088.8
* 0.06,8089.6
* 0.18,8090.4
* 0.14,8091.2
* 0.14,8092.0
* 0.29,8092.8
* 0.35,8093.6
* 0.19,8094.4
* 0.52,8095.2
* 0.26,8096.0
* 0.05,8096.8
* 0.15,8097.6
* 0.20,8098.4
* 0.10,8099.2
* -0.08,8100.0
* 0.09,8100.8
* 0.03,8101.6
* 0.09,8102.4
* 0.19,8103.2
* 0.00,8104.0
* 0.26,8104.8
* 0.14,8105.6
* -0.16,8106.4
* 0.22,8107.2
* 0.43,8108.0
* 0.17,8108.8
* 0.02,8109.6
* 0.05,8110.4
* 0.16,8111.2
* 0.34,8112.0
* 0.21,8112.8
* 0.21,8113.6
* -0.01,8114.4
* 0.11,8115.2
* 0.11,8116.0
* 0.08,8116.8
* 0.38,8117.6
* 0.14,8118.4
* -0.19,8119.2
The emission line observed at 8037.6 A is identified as [O II]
